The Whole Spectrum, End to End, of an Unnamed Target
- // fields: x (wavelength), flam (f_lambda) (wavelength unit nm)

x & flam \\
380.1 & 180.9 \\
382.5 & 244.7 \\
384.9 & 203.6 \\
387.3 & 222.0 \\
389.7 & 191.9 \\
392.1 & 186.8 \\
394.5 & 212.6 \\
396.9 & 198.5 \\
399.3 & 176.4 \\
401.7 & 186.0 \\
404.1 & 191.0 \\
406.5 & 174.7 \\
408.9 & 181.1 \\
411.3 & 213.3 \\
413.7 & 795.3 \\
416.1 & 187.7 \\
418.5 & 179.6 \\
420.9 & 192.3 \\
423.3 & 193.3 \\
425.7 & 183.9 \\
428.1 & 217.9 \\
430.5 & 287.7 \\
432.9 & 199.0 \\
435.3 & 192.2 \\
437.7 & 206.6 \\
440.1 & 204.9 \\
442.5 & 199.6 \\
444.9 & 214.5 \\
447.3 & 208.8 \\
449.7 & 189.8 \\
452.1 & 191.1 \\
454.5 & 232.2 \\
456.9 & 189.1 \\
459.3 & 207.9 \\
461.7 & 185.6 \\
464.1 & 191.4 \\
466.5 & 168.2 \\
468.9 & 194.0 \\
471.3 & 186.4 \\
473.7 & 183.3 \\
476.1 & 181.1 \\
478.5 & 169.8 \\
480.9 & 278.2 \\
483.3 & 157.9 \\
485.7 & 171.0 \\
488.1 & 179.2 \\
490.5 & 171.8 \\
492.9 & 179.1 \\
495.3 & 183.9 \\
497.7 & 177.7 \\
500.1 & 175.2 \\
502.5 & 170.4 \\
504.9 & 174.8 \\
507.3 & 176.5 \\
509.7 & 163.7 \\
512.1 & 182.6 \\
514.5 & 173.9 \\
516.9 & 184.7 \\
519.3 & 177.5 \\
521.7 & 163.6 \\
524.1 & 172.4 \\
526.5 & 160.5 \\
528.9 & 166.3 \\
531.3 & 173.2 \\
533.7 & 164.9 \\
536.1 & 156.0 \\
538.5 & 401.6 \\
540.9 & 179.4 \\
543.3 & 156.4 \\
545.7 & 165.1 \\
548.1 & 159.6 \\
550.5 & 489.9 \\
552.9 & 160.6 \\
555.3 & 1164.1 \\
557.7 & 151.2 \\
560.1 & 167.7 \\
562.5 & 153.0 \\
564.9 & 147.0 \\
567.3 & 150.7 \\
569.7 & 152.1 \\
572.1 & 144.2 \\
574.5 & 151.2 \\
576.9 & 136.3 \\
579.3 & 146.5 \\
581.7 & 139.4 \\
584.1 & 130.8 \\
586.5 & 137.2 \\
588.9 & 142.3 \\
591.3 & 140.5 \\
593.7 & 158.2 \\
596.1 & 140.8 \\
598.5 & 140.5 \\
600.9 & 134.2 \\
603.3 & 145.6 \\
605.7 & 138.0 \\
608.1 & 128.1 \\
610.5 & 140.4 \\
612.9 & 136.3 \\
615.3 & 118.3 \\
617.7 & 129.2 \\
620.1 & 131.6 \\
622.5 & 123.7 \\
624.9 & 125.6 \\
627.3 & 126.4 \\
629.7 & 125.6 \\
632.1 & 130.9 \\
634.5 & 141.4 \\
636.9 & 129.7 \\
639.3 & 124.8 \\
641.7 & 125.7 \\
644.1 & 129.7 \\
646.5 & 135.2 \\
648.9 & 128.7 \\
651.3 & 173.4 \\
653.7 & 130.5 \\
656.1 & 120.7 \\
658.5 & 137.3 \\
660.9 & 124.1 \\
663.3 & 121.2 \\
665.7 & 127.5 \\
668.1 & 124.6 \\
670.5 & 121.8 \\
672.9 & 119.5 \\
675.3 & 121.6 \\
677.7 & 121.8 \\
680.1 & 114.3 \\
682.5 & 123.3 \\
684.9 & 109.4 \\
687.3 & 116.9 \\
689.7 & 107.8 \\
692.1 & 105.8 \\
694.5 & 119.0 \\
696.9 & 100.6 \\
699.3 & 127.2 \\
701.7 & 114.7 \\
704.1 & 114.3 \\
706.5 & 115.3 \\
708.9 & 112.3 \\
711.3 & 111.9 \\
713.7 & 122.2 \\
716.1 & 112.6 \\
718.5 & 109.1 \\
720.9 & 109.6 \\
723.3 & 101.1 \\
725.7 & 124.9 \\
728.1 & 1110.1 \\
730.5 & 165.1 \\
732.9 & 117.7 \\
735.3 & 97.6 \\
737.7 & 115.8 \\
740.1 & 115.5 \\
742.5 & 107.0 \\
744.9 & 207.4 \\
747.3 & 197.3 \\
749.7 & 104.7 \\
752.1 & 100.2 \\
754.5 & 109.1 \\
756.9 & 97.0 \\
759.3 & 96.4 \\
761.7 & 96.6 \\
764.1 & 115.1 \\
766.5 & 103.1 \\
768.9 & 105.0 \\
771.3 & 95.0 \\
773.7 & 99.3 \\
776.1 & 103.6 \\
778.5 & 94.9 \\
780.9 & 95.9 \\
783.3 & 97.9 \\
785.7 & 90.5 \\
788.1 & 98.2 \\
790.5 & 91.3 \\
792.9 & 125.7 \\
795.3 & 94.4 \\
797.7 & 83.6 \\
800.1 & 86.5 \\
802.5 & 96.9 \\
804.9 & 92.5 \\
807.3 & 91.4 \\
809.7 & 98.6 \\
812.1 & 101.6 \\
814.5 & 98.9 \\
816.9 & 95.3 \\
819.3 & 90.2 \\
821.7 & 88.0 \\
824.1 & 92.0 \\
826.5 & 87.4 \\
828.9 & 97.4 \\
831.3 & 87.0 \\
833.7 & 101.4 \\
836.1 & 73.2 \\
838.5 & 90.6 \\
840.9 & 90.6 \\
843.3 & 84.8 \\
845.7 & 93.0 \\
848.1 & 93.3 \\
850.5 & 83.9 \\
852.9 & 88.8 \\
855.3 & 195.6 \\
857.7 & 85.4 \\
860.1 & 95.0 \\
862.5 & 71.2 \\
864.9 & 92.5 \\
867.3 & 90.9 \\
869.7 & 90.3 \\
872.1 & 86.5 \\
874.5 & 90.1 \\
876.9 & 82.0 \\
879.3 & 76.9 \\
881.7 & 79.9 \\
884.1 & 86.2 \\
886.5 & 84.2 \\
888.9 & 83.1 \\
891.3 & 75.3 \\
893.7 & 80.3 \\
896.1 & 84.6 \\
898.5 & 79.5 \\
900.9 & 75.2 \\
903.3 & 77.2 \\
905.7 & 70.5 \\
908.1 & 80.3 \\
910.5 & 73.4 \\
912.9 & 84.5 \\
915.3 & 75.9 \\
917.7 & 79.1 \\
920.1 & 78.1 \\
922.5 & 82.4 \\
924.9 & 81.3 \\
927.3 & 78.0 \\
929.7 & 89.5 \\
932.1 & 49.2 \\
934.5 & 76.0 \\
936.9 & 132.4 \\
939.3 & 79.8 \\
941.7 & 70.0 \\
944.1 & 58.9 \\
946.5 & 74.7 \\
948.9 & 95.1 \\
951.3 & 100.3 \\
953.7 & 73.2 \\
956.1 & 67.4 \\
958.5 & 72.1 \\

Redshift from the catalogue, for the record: 0.11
